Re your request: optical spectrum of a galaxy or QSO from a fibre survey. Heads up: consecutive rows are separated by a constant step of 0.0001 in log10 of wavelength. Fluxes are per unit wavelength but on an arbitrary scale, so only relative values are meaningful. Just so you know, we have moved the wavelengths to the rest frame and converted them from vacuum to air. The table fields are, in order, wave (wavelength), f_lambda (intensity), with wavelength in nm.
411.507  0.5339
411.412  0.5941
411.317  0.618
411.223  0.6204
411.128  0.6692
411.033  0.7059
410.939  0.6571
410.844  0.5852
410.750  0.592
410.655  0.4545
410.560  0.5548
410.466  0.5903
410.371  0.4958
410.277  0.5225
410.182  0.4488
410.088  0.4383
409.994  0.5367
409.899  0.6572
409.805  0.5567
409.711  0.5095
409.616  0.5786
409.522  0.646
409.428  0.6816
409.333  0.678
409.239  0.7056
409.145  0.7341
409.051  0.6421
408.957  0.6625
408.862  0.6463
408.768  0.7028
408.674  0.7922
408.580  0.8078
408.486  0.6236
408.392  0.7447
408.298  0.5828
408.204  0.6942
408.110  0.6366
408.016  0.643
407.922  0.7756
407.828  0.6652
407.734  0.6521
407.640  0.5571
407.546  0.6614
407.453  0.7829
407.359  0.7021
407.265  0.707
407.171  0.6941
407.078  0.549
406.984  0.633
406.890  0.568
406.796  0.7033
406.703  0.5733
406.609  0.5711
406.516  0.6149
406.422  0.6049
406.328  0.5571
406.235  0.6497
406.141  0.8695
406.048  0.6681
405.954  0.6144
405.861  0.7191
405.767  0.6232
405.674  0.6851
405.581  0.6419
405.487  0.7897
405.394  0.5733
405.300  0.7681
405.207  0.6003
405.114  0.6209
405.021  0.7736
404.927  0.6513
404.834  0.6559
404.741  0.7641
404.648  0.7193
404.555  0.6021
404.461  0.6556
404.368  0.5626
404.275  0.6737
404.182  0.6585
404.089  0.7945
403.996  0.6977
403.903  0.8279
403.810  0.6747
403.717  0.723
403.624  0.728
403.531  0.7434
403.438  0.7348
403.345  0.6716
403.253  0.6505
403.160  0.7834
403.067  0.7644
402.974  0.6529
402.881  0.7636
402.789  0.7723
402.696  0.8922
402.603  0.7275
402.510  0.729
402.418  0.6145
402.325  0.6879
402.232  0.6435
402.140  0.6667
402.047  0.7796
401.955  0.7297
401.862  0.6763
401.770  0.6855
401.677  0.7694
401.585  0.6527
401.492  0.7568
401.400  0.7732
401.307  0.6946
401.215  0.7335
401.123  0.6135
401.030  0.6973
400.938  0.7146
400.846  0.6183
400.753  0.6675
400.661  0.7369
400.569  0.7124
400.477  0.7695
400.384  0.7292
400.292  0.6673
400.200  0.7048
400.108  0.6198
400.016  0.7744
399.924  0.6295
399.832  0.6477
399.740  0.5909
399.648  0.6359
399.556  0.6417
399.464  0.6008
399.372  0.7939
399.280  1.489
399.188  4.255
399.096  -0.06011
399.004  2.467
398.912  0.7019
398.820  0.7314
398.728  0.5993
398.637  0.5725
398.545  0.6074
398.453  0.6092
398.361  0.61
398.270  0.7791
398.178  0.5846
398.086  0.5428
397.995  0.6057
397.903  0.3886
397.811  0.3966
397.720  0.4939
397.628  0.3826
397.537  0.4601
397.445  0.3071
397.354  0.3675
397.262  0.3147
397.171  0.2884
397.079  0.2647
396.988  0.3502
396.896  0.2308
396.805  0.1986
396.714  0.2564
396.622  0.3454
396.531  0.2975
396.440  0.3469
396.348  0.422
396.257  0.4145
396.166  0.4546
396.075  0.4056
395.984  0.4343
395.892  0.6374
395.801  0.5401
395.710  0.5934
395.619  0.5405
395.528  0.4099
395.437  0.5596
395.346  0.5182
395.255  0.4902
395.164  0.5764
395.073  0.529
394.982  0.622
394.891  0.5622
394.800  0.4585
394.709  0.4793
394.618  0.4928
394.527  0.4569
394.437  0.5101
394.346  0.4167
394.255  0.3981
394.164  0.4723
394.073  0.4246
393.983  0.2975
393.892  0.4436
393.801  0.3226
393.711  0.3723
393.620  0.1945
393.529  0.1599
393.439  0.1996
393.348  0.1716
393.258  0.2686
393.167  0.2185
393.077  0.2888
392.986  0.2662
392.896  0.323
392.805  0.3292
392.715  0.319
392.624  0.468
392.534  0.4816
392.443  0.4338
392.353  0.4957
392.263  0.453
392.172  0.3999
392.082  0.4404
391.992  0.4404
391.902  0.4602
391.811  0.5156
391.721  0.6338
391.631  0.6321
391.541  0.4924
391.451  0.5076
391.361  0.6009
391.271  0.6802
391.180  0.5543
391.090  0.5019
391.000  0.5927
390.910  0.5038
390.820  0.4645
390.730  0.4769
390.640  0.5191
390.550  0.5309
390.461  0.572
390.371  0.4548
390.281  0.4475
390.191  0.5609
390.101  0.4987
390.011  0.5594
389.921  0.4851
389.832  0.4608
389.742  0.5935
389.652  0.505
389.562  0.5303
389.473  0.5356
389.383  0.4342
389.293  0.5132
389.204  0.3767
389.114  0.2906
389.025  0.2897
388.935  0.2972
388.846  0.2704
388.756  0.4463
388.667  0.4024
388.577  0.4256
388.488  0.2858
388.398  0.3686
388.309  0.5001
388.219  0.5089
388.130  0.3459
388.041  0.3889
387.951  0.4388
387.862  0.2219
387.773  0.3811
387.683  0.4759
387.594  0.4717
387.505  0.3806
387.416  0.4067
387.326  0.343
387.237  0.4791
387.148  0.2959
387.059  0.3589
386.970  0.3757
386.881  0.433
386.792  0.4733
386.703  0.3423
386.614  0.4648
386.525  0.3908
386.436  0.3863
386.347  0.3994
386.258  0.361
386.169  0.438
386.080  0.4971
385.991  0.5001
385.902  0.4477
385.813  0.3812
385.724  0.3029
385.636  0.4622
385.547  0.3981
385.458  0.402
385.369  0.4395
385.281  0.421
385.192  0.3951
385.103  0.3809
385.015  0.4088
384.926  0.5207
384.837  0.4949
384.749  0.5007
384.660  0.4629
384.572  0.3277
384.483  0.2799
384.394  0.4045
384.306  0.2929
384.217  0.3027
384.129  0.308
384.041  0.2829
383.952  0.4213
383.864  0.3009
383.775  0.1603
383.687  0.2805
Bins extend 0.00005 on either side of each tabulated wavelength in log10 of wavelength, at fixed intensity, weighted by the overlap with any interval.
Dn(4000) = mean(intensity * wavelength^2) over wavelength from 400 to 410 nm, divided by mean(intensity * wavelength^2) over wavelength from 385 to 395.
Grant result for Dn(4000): 1.73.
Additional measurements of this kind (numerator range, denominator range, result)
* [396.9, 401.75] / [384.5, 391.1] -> 1.74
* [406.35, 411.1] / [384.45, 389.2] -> 1.76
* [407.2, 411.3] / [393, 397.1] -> 1.70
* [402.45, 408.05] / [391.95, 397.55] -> 1.82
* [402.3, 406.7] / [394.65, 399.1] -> 1.41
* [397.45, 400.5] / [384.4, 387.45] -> 2.04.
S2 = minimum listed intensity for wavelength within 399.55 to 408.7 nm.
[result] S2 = 0.549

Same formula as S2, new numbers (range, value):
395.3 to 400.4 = -0.06011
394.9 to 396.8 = 0.2564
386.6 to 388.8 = 0.2219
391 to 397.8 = 0.1599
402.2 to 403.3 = 0.6145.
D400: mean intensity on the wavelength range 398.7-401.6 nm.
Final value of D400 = 0.858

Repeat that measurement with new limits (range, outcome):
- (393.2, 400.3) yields 0.555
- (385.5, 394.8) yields 0.425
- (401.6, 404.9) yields 0.71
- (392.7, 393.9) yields 0.271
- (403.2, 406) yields 0.687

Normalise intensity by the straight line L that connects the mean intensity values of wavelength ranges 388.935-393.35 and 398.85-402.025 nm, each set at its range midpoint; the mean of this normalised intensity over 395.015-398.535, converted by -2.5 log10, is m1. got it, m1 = 0.47 mag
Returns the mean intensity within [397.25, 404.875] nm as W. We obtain 0.728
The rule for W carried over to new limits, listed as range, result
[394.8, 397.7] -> 0.424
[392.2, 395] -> 0.378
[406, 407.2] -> 0.634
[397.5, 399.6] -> 0.839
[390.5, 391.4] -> 0.542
